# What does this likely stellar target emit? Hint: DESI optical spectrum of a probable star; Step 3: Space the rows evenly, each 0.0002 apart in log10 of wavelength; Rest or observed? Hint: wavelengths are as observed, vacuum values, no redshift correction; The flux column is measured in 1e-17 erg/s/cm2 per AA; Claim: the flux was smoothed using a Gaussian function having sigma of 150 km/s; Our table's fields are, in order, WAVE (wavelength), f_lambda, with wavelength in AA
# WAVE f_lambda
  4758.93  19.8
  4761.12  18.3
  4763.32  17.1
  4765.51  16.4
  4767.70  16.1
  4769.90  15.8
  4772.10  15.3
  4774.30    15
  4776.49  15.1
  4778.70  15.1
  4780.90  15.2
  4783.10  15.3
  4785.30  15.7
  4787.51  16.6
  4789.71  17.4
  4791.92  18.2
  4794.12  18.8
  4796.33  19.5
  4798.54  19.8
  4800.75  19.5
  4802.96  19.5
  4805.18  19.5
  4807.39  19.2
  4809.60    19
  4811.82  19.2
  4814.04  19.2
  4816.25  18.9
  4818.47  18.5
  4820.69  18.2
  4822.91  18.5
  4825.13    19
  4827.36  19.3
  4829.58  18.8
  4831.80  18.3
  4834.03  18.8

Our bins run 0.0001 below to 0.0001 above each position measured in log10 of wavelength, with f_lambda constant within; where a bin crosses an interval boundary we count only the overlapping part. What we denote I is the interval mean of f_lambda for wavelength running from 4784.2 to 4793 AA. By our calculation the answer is 17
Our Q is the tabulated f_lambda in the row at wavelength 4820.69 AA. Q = 18.2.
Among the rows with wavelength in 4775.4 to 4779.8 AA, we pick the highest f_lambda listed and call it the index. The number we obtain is 15.1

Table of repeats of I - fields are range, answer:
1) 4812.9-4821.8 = 18.7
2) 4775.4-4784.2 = 15.2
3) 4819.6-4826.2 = 18.6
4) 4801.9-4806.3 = 19.5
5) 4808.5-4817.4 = 19.1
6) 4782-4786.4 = 15.5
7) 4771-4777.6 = 15.1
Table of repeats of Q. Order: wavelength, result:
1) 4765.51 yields 16.4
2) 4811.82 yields 19.2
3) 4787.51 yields 16.6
